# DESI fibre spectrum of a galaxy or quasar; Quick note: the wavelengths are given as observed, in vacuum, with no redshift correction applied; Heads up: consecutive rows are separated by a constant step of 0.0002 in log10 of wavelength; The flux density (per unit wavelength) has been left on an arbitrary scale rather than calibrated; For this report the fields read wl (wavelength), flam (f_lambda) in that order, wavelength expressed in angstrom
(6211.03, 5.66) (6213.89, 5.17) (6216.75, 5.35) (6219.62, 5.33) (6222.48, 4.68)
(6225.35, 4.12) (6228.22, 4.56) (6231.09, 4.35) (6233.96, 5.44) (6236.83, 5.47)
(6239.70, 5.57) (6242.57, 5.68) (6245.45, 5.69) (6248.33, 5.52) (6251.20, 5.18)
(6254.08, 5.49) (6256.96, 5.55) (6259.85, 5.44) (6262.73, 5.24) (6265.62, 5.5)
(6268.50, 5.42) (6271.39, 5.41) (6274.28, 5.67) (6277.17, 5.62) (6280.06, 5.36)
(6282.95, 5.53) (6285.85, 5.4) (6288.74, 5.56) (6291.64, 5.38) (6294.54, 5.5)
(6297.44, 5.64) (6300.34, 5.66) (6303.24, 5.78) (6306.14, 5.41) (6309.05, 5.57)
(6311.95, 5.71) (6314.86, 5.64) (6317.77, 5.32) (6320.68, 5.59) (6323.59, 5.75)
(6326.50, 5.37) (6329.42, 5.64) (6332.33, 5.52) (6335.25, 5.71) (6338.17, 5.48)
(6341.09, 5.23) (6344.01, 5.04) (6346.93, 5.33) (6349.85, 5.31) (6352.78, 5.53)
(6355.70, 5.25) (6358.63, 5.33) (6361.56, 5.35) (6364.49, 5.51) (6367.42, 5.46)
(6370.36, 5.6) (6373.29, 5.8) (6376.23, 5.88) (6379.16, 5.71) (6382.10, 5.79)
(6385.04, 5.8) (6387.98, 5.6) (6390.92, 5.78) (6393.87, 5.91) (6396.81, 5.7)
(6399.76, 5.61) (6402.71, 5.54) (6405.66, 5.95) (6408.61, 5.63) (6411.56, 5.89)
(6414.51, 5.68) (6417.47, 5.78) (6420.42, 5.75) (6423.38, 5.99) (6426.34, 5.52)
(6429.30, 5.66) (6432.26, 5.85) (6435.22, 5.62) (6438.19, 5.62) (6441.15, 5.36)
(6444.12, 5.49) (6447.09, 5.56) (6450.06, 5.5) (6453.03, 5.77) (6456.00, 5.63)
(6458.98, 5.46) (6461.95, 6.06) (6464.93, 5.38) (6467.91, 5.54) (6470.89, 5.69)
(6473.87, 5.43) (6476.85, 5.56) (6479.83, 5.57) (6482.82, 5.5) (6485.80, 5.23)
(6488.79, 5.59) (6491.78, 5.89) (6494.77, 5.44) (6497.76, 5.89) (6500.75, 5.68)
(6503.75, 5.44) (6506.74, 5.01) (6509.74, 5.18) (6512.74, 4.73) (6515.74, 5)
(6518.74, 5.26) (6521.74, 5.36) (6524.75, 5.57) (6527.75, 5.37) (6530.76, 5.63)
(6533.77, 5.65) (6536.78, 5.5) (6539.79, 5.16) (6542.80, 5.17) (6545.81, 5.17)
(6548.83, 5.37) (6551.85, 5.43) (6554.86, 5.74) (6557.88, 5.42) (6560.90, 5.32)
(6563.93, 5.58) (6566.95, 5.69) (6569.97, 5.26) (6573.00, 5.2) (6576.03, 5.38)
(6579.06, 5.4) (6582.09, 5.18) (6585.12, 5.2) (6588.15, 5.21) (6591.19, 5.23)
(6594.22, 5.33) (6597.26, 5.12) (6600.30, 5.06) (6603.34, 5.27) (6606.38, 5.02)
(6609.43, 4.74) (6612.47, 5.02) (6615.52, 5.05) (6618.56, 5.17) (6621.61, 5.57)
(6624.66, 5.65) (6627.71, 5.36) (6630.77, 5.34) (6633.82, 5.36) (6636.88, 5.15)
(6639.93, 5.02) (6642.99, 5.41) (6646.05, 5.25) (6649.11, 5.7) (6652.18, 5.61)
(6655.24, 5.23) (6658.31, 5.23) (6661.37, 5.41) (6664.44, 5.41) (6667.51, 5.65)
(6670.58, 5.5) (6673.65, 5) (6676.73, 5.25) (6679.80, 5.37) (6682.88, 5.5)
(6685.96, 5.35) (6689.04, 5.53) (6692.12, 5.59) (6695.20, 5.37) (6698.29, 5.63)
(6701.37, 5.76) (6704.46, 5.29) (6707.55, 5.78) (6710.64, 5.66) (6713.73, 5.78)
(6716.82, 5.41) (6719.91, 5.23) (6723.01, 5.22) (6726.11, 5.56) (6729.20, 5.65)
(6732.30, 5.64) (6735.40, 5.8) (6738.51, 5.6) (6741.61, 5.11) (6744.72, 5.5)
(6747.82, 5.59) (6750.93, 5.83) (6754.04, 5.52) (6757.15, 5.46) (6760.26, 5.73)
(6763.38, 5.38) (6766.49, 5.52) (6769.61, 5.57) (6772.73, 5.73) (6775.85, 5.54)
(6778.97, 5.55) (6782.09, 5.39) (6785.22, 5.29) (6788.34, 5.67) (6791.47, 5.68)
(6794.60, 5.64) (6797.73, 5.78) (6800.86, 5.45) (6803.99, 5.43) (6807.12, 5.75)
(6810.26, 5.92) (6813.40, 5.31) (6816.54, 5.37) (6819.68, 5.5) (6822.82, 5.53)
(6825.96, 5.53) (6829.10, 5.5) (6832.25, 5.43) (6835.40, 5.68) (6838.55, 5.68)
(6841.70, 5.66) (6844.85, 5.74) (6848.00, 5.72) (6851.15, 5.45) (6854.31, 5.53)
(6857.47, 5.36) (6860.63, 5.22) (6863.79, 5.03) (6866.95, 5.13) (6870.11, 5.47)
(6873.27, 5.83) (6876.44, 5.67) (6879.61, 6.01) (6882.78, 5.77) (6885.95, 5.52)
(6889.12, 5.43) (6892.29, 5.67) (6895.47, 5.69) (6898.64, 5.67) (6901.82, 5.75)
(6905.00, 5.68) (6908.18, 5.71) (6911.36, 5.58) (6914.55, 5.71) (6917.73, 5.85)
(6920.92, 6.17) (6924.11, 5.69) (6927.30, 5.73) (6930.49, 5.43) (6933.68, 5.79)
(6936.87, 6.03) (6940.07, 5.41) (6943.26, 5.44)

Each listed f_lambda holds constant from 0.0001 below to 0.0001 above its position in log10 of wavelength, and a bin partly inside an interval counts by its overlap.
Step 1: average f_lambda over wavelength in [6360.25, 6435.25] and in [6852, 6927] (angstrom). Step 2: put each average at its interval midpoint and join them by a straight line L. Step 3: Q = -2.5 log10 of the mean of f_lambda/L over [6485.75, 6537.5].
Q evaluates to 0.053 mag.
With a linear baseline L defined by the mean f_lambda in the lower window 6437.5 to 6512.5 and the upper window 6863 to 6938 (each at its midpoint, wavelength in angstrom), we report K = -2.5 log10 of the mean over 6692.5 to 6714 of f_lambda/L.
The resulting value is 0.00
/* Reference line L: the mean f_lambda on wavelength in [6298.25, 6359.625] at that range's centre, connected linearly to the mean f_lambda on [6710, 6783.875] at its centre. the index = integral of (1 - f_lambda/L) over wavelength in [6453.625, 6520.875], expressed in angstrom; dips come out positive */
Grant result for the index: 0.51 angstrom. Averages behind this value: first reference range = 5.49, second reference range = 5.54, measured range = 5.46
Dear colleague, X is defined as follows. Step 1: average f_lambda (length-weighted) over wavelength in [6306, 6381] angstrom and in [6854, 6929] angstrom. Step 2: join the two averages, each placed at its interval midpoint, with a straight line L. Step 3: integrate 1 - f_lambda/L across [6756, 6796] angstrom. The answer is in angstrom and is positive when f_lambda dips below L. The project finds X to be 0.33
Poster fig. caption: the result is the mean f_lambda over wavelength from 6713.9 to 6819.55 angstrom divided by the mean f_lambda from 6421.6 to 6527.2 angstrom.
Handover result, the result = 1.01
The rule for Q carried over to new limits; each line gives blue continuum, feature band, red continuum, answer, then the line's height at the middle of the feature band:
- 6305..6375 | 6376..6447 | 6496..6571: -0.051 mag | 5.44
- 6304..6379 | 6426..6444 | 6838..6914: -0.017 mag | 5.51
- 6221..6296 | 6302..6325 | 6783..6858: -0.050 mag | 5.35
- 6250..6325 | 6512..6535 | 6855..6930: 0.043 mag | 5.55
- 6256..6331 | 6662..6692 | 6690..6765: 0.027 mag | 5.54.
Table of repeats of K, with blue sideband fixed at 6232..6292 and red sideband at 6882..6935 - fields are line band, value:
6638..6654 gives 0.043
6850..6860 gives 0.050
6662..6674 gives 0.036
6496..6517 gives 0.055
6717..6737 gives 0.024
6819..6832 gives 0.031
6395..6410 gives -0.033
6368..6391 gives -0.042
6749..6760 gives 0.005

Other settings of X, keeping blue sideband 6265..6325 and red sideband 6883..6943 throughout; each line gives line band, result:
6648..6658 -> 0.28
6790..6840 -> 0.84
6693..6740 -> 0.72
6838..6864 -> 0.79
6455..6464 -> -0.19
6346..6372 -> 0.69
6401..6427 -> -0.84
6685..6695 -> 0.28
